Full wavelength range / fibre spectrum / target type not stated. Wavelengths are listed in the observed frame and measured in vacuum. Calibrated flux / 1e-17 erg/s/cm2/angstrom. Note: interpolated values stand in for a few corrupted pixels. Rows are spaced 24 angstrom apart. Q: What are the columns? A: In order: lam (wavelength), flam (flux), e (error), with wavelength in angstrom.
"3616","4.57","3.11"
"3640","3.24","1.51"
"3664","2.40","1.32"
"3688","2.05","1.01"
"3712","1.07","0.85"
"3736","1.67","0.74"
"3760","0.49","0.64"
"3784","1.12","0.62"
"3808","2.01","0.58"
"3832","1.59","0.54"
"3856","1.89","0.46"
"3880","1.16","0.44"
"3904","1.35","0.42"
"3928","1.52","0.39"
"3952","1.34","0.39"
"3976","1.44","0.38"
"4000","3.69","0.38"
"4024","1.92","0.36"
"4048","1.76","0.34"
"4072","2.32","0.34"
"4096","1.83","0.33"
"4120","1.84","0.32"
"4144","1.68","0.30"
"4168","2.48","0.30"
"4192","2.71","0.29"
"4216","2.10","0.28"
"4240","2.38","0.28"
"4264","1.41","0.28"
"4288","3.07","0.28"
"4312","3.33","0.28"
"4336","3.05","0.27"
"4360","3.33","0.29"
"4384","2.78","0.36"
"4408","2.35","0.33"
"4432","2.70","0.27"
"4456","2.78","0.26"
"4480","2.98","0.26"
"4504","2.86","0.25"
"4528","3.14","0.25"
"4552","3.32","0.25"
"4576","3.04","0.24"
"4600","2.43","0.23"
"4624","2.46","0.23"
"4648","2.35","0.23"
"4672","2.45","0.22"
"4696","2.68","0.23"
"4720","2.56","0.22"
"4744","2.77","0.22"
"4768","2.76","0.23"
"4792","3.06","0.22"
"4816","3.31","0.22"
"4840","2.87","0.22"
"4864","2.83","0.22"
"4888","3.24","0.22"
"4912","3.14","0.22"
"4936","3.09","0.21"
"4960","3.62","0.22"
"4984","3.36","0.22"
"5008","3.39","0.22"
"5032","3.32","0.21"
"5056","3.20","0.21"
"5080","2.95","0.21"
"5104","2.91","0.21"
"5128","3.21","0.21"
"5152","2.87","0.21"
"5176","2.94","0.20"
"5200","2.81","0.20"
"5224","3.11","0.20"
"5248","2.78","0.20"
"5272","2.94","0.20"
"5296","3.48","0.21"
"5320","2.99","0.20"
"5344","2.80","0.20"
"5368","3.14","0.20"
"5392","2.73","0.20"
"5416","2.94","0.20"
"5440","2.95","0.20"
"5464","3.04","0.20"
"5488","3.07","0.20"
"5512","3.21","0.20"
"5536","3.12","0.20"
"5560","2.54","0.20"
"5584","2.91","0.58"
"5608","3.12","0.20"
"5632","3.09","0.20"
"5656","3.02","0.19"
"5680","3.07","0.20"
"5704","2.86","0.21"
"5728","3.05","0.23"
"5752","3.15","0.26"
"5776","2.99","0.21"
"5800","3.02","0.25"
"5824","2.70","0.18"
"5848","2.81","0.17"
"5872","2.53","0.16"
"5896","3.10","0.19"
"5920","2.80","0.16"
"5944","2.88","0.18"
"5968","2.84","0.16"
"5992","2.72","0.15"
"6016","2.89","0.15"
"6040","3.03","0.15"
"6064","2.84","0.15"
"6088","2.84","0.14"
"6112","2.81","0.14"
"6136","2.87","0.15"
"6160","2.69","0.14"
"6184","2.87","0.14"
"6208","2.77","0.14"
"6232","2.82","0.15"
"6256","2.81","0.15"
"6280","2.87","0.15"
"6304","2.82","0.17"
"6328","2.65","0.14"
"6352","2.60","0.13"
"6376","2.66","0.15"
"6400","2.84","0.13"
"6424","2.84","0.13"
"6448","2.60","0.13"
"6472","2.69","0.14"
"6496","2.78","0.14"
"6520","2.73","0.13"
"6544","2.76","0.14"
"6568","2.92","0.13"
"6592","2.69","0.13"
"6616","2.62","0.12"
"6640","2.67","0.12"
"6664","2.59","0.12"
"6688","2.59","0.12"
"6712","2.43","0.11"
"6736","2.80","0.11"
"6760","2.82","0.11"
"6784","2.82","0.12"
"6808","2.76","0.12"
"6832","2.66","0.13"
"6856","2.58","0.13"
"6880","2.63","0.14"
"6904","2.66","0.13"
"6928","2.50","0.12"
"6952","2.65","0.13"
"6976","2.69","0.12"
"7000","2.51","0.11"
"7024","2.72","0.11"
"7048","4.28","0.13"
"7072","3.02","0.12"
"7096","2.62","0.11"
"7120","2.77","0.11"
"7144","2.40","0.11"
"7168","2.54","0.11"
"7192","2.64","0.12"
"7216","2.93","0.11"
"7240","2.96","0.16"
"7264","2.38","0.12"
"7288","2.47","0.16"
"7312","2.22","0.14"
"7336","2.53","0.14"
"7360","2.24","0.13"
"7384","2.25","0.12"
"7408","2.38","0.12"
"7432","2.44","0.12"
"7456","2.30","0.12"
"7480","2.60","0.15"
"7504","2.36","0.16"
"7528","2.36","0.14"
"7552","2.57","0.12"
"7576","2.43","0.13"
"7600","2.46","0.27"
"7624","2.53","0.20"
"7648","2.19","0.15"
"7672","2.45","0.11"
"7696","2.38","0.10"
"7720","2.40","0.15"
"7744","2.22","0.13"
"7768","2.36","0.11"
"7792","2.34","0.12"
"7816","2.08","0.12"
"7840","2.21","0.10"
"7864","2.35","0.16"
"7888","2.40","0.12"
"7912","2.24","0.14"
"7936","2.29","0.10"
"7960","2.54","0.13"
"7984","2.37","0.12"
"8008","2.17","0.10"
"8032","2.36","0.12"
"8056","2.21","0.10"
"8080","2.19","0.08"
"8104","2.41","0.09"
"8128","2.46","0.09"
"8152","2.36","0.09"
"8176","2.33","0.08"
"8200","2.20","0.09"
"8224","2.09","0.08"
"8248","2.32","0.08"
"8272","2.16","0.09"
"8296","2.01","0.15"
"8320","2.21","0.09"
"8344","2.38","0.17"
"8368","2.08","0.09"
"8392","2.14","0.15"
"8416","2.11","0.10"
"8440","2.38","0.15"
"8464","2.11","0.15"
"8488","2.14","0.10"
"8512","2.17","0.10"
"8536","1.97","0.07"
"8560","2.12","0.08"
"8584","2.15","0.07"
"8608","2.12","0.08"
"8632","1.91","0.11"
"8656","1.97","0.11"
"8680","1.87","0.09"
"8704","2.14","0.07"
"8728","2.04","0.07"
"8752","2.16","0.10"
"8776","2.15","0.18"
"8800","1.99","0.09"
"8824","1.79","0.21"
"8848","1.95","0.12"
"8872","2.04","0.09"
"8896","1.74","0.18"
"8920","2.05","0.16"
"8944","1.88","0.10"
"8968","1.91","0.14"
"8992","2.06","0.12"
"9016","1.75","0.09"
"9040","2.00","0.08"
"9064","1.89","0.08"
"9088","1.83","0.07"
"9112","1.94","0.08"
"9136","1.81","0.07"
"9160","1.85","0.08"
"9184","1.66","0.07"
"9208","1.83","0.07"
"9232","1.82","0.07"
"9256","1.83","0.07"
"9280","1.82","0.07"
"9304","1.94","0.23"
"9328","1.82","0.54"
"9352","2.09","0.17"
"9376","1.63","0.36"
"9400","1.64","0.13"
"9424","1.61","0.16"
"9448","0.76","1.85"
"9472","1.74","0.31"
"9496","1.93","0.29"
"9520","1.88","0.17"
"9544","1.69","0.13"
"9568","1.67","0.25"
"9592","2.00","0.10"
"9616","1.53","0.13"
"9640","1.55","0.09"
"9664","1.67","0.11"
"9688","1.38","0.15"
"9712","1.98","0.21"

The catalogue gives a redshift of 0.07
